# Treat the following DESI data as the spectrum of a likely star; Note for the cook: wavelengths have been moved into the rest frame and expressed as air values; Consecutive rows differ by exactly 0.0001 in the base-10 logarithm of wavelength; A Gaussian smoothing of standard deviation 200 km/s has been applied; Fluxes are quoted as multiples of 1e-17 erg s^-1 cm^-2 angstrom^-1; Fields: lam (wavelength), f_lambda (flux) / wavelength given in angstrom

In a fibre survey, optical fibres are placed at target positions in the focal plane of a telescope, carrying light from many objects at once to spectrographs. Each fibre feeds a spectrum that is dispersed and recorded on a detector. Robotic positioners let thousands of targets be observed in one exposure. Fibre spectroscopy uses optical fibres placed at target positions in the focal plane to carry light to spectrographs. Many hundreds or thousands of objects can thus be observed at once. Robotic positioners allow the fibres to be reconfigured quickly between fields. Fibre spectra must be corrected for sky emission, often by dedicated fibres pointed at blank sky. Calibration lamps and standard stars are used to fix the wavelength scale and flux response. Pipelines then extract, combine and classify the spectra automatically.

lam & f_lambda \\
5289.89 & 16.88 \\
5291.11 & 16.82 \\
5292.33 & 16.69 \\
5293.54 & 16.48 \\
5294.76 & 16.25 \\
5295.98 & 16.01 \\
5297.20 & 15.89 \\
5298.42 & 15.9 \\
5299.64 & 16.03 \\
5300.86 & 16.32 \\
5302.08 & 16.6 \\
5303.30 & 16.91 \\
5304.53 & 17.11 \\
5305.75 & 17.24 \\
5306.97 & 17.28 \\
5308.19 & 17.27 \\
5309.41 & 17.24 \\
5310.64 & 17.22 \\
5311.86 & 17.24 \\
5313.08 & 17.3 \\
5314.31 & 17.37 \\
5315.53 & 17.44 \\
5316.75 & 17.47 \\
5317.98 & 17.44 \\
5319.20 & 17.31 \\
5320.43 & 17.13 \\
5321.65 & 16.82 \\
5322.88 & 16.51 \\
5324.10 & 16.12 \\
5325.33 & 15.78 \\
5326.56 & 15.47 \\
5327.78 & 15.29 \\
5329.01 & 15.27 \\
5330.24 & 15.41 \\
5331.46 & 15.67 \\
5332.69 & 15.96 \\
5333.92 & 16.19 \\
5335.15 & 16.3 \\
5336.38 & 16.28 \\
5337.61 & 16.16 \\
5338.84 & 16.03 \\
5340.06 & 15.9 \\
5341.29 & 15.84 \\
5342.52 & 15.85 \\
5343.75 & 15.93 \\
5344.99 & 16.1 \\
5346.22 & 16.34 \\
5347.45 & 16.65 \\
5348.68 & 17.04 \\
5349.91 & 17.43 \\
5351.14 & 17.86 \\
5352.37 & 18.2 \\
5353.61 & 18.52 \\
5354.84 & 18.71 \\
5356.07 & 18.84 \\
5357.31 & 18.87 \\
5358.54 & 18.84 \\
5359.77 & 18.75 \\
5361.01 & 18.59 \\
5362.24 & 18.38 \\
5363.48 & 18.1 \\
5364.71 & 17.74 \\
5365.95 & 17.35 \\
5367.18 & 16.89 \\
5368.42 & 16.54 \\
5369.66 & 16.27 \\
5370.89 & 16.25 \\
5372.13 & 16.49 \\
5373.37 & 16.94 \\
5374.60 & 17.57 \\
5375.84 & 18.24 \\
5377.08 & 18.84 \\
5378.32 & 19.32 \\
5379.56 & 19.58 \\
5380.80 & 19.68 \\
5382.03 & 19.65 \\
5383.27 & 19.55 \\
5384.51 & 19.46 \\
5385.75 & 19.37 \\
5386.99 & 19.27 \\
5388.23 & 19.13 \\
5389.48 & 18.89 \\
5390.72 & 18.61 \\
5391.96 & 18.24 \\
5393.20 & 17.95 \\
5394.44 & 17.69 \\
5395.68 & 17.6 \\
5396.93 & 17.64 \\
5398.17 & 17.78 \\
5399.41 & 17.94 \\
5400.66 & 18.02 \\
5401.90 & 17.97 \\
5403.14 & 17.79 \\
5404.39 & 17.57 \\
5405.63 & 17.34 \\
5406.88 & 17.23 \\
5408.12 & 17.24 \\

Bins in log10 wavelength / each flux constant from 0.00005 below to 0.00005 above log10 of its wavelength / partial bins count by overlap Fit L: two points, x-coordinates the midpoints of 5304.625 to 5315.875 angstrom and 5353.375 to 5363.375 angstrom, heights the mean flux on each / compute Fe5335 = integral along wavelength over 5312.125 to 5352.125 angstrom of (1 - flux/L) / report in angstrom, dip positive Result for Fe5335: 3.25 angstrom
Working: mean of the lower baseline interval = 17.3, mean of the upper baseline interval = 18.7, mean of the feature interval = 16.5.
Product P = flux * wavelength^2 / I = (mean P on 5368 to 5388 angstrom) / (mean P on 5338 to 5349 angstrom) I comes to 1.15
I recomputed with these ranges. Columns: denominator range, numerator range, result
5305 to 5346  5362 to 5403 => 1.12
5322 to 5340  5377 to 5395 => 1.22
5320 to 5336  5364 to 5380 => 1.11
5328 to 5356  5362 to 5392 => 1.12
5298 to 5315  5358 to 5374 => 1.05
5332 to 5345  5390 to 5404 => 1.14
